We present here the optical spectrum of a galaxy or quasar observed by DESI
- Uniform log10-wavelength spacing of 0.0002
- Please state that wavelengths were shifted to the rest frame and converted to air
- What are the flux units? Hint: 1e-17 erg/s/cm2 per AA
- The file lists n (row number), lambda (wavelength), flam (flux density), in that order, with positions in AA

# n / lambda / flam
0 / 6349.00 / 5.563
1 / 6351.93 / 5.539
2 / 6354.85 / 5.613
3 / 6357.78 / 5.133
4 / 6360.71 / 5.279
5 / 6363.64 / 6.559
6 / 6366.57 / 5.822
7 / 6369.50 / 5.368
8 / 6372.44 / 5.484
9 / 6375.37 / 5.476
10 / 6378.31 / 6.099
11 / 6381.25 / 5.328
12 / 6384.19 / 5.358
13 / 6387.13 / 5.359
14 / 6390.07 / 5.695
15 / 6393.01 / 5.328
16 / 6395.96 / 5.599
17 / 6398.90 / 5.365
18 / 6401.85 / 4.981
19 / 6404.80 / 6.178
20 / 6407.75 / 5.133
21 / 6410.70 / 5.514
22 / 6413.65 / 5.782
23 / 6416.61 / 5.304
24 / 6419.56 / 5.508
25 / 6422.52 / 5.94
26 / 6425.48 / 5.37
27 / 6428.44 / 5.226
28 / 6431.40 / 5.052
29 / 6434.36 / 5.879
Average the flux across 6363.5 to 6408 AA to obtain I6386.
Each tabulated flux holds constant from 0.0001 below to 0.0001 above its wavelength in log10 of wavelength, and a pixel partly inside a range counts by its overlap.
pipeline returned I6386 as 5.55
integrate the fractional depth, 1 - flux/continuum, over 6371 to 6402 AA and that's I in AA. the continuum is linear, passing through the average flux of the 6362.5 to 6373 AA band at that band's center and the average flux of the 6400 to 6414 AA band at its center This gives 1.0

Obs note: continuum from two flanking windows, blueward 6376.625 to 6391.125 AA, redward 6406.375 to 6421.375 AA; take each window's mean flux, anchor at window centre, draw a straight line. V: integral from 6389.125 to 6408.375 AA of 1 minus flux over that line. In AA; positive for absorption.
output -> 0.1 AA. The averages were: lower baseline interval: 5.56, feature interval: 5.48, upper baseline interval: 5.46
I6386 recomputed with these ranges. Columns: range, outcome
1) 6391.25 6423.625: 5.51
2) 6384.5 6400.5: 5.46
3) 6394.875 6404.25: 5.39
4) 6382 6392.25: 5.45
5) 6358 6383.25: 5.64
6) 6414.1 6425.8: 5.57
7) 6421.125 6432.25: 5.41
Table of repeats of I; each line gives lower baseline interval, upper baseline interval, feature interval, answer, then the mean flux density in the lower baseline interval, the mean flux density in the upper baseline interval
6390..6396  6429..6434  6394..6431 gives -0.7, 5.49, 5.27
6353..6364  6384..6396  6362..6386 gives -0.7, 5.55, 5.46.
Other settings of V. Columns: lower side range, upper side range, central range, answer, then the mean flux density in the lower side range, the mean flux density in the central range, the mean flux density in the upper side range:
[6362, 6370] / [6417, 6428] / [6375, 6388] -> 0.7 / 5.97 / 5.53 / 5.54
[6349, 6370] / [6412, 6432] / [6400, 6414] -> 0.0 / 5.62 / 5.49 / 5.47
